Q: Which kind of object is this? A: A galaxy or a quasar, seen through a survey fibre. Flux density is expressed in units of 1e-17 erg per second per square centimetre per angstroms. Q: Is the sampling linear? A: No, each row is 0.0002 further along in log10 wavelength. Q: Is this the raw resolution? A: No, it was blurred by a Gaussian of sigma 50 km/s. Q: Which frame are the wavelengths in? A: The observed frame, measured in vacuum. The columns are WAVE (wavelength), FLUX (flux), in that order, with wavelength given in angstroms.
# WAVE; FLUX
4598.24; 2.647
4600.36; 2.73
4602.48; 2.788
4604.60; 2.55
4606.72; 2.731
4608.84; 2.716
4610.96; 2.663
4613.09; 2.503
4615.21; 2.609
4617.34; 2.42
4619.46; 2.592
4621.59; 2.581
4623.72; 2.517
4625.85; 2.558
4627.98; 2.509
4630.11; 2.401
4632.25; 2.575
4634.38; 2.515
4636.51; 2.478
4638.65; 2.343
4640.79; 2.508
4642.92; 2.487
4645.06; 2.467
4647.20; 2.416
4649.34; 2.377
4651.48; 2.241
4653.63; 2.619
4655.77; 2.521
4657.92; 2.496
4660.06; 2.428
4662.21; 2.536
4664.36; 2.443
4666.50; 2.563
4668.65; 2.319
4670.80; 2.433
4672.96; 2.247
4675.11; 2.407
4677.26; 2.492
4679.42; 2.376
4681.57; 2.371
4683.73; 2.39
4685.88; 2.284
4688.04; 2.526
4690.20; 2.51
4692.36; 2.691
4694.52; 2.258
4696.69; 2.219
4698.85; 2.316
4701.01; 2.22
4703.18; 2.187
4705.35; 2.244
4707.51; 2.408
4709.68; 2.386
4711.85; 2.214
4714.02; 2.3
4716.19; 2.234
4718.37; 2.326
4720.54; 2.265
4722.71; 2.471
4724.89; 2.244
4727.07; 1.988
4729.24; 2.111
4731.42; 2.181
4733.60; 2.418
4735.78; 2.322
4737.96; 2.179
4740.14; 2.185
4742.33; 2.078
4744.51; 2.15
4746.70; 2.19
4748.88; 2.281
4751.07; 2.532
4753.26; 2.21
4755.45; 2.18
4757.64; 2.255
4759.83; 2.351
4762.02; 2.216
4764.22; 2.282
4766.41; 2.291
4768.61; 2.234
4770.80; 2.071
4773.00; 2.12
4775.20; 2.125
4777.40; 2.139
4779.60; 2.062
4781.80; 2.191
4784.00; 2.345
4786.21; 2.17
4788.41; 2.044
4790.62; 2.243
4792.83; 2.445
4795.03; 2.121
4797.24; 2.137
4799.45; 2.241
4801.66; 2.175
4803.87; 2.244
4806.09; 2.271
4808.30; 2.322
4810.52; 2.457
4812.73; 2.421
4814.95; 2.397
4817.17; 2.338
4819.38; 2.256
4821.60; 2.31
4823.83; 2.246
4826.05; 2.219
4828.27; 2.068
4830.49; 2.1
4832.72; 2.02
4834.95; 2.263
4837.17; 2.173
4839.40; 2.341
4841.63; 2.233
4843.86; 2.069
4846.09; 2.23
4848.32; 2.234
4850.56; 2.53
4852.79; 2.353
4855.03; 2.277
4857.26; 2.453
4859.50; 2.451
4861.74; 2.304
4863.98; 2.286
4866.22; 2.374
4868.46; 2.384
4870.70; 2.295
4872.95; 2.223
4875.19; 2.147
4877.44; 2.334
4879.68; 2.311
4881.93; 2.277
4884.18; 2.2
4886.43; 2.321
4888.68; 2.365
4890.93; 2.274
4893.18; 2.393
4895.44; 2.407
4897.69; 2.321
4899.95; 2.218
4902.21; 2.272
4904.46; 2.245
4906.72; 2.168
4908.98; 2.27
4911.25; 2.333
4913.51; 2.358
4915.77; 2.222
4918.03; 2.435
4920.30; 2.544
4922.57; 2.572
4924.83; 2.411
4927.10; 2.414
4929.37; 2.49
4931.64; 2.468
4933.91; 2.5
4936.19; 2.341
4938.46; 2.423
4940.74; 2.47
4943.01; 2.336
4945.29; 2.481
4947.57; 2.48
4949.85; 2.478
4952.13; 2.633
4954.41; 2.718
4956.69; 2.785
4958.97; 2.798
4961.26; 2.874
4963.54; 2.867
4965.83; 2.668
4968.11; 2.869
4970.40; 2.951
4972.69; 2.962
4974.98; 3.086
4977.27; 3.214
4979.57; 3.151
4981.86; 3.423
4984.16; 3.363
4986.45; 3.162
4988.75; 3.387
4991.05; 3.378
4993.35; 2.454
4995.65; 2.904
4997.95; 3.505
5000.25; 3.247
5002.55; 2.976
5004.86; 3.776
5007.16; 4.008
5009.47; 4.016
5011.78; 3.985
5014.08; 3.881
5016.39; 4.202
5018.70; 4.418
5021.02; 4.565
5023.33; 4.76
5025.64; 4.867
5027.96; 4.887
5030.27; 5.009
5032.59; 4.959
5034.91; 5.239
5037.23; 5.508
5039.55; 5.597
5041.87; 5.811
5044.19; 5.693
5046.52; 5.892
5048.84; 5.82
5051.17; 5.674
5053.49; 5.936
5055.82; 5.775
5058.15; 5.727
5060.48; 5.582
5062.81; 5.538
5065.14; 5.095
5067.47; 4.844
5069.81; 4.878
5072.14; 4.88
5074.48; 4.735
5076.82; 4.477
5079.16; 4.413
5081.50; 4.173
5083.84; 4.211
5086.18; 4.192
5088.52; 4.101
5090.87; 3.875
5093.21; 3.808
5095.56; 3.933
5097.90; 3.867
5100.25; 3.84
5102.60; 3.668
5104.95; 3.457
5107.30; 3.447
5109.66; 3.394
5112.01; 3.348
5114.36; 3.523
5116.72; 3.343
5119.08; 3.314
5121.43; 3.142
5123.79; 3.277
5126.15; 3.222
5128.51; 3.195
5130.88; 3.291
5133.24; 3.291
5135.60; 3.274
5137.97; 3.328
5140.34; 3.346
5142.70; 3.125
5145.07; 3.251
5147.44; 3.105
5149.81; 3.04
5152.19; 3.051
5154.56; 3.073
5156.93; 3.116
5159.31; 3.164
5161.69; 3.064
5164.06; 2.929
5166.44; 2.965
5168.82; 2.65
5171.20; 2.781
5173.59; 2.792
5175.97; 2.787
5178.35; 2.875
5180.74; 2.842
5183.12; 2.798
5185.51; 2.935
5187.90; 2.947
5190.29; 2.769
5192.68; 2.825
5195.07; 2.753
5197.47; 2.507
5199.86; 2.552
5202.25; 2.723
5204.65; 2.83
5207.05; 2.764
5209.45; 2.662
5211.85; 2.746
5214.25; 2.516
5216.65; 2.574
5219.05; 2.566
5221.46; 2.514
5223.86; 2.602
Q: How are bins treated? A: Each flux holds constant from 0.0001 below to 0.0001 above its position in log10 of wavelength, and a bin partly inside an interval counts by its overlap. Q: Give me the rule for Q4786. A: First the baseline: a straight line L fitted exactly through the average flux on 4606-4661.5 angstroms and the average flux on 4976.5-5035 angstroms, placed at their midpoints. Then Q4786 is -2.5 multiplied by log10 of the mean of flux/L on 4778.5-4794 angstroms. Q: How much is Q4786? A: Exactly 0.35 mag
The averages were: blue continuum 2.51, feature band 2.21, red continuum 3.86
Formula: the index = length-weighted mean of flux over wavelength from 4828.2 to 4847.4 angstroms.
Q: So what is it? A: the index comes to 2.17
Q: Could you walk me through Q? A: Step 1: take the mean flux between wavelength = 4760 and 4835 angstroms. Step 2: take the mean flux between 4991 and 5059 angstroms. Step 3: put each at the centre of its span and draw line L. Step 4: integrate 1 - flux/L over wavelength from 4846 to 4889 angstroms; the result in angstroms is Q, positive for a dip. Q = 9.30 angstroms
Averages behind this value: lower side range 2.22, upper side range 4.63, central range 2.32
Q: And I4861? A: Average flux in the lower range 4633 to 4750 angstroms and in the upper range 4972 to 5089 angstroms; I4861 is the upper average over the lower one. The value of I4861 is 1.89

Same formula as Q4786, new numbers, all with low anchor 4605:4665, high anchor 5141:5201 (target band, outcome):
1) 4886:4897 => 0.150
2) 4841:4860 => 0.157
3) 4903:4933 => 0.146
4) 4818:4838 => 0.210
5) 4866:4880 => 0.174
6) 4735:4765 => 0.159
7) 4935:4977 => 0.024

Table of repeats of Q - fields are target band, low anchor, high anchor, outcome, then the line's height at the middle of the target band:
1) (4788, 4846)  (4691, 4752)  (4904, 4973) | 3.6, 2.39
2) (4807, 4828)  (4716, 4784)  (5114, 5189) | 0.4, 2.37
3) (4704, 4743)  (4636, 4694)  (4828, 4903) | 2.3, 2.39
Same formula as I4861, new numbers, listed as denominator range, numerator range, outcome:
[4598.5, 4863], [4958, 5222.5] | 1.57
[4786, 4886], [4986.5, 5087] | 2.03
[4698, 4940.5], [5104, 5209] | 1.34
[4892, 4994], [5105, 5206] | 1.15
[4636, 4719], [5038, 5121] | 1.91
